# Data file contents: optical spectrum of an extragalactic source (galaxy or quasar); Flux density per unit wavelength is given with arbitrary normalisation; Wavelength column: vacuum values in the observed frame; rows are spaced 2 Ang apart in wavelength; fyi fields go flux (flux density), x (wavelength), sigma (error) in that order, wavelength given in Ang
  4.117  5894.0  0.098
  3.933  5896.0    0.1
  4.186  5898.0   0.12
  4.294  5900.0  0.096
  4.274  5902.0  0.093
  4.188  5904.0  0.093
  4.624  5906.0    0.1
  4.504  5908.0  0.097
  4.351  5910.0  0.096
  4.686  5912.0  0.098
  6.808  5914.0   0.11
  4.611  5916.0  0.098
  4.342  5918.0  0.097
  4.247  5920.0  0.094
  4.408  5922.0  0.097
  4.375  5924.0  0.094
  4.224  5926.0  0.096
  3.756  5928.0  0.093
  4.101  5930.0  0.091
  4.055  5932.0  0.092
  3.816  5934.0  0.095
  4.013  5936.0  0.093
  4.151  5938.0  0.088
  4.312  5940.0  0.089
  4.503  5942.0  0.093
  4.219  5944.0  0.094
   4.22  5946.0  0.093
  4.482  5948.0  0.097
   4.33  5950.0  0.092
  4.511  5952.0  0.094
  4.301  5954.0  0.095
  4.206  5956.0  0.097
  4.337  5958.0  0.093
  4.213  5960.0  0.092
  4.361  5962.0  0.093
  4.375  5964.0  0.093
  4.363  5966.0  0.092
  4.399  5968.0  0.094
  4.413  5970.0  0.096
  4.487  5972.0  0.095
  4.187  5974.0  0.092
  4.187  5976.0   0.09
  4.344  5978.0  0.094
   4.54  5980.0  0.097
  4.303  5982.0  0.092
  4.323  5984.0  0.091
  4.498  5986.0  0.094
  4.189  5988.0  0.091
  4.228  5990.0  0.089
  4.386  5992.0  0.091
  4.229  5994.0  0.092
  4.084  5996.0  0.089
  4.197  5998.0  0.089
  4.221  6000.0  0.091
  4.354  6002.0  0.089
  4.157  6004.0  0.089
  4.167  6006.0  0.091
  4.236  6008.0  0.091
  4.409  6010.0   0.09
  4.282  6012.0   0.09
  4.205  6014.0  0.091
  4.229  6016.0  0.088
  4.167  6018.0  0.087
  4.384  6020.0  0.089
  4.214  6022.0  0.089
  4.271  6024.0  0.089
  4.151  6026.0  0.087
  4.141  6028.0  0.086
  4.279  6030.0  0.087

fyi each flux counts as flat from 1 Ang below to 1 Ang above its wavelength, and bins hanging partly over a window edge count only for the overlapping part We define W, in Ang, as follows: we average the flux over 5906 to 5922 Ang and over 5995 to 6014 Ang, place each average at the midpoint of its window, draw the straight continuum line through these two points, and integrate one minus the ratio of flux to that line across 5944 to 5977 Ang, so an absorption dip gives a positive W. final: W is 1.1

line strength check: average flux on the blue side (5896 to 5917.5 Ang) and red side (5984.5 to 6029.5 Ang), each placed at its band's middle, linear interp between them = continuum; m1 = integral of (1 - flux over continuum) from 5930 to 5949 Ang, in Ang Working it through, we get 1.3 Ang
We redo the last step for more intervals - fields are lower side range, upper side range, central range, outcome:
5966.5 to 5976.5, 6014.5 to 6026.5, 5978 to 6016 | 0.1 Ang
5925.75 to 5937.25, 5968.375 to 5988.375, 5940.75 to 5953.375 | -0.8 Ang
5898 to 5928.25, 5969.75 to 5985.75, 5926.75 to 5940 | 1.4 Ang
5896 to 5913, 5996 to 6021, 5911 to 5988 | -1.0 Ang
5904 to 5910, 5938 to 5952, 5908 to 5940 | 0.1 Ang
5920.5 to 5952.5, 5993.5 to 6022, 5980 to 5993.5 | -0.3 Ang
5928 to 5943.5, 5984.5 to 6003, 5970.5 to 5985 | -0.4 Ang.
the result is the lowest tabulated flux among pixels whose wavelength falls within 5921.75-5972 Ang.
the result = 3.756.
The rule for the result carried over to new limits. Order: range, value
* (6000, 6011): 4.157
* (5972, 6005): 4.084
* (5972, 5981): 4.187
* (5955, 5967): 4.206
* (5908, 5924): 4.247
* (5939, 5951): 4.219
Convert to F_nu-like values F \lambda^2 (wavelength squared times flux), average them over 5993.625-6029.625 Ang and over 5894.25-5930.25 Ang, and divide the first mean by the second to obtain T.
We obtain 1.0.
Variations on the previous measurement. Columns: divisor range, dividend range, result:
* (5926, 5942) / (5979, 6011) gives 1.07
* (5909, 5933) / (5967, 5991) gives 0.98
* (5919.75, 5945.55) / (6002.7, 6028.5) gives 1.05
